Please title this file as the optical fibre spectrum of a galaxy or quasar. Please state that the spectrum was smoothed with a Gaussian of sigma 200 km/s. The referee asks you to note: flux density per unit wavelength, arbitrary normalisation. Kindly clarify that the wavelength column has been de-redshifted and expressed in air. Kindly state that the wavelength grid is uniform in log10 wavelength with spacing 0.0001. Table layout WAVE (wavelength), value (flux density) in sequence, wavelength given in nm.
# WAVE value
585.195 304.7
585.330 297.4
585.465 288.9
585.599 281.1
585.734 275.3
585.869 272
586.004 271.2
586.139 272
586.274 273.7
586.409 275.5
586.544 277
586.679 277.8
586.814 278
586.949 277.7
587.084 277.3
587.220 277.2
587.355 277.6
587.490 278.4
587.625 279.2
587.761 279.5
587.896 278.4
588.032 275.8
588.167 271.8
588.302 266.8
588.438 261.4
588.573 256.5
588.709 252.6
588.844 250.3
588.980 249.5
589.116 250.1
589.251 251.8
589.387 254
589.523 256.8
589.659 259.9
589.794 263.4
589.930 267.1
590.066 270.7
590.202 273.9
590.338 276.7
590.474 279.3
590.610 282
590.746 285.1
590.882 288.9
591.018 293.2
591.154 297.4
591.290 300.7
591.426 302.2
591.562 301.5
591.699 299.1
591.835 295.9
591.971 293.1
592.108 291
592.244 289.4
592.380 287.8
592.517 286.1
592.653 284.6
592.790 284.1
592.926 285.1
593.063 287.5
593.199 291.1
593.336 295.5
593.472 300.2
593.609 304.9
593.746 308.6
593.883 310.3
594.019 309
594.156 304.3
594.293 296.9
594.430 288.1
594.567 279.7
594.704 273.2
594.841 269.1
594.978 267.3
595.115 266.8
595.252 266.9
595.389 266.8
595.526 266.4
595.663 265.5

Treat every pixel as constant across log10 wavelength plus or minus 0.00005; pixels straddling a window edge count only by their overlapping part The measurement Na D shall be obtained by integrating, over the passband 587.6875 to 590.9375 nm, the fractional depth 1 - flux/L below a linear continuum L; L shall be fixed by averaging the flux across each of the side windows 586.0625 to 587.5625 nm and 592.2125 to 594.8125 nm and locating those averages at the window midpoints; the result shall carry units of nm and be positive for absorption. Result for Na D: 0.18 nm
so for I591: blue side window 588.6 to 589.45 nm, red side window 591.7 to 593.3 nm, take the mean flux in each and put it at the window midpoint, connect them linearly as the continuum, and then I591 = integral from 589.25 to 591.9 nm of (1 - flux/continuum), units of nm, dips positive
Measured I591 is -0.12 nm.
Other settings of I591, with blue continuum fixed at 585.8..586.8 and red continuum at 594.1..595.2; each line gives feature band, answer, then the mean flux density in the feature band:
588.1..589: 0.056 nm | 259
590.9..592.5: -0.098 nm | 295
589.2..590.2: 0.055 nm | 261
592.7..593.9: -0.071 nm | 295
